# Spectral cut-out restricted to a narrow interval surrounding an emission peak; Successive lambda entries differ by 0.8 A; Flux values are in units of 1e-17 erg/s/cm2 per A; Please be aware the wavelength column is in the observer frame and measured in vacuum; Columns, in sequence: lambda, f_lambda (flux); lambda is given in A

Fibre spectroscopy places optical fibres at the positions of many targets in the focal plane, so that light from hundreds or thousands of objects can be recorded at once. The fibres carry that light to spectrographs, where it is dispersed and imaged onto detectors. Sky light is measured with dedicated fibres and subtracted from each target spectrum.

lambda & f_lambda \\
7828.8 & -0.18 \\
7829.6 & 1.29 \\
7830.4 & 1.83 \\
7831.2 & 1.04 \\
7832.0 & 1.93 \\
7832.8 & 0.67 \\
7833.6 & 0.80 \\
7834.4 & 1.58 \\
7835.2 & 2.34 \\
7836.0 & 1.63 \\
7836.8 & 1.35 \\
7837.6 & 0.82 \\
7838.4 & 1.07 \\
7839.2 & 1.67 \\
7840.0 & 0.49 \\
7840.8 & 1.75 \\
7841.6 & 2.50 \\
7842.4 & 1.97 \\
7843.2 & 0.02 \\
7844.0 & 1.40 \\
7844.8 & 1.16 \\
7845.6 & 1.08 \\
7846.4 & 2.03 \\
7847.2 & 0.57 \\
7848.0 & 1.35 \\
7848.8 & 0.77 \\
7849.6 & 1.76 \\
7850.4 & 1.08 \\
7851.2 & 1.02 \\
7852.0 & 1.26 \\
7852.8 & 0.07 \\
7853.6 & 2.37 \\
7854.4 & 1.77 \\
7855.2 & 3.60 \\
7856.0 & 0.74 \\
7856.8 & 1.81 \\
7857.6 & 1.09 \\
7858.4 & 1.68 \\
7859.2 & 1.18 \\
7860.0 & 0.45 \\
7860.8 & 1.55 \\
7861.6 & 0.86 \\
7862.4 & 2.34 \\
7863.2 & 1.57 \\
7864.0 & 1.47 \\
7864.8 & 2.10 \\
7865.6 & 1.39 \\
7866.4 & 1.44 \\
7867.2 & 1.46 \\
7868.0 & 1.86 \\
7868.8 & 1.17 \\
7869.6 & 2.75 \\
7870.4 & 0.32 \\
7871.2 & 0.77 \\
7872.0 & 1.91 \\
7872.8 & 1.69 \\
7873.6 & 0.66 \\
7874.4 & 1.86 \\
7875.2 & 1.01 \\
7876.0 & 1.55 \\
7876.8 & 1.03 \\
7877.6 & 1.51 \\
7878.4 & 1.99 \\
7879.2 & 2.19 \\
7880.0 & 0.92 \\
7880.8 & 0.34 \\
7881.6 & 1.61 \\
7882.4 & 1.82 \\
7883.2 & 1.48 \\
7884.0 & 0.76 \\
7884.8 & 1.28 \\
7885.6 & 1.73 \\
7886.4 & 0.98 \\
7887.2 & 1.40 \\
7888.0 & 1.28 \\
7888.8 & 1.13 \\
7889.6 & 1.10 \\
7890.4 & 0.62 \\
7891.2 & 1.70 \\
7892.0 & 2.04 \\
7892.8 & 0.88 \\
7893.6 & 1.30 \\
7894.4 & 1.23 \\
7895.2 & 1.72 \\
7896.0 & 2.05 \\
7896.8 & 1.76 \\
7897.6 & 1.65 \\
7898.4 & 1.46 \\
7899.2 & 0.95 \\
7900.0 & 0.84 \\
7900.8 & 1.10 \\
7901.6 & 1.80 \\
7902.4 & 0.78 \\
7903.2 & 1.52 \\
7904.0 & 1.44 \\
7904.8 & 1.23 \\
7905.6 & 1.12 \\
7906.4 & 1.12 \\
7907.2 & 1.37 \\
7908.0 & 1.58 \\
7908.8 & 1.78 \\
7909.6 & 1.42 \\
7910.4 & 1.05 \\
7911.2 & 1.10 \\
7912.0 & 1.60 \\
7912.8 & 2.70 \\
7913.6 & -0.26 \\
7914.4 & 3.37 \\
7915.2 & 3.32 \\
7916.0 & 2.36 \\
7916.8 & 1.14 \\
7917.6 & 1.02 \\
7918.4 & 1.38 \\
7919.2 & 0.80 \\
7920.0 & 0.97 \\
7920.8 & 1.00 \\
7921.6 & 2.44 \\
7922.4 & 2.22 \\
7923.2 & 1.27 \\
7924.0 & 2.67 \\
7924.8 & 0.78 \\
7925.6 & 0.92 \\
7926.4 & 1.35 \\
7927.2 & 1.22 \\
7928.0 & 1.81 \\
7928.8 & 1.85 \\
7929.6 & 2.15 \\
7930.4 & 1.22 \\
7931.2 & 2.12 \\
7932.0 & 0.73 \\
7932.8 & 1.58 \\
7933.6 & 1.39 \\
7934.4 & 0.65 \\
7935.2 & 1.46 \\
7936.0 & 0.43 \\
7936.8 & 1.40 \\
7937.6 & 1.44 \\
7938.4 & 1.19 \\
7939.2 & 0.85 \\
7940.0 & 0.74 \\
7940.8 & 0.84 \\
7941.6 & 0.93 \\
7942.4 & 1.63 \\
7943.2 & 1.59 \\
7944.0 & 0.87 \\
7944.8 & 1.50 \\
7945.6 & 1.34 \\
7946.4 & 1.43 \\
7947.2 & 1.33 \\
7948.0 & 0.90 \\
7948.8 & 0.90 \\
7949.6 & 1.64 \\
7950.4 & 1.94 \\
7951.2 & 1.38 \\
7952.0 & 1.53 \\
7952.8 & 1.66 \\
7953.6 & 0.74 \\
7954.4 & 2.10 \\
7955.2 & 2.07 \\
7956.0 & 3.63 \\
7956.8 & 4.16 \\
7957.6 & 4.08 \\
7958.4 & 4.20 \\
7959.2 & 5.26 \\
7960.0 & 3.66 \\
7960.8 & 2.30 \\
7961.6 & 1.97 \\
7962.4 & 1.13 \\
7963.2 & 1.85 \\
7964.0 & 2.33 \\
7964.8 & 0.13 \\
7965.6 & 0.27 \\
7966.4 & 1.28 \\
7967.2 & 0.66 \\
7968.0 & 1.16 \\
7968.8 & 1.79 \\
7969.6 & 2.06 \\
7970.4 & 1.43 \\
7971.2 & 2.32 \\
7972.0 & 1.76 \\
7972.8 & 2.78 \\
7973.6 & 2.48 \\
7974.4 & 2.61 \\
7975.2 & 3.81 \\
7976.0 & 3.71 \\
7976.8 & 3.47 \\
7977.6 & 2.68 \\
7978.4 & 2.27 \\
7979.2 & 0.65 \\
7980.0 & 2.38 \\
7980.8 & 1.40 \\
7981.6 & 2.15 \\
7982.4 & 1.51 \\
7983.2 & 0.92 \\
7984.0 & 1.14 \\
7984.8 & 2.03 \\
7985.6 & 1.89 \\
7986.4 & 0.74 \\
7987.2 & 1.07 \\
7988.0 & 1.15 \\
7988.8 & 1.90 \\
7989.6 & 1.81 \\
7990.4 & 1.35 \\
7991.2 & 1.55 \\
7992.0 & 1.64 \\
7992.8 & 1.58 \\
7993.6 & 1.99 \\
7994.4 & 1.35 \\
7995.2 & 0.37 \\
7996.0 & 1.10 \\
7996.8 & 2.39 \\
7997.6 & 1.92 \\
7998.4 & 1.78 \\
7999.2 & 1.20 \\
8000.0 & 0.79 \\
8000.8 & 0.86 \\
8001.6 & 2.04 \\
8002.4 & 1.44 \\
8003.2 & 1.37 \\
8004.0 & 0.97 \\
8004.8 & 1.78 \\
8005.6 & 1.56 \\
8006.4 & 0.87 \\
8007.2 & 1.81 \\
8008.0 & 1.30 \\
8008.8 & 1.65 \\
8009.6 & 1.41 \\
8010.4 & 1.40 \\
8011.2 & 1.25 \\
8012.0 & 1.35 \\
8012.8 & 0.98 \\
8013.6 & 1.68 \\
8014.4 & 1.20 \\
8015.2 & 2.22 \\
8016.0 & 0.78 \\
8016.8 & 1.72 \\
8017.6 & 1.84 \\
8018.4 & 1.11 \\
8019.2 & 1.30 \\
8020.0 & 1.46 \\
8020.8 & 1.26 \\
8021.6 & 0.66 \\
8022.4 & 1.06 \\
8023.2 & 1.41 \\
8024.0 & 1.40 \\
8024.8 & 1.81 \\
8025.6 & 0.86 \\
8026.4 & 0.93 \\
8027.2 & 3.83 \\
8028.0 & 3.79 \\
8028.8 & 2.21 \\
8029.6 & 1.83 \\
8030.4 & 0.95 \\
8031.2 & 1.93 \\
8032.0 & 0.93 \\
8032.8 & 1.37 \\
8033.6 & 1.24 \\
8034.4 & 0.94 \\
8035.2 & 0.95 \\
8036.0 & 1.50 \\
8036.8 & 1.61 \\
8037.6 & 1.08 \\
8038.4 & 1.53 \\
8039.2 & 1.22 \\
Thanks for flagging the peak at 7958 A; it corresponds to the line [S II]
